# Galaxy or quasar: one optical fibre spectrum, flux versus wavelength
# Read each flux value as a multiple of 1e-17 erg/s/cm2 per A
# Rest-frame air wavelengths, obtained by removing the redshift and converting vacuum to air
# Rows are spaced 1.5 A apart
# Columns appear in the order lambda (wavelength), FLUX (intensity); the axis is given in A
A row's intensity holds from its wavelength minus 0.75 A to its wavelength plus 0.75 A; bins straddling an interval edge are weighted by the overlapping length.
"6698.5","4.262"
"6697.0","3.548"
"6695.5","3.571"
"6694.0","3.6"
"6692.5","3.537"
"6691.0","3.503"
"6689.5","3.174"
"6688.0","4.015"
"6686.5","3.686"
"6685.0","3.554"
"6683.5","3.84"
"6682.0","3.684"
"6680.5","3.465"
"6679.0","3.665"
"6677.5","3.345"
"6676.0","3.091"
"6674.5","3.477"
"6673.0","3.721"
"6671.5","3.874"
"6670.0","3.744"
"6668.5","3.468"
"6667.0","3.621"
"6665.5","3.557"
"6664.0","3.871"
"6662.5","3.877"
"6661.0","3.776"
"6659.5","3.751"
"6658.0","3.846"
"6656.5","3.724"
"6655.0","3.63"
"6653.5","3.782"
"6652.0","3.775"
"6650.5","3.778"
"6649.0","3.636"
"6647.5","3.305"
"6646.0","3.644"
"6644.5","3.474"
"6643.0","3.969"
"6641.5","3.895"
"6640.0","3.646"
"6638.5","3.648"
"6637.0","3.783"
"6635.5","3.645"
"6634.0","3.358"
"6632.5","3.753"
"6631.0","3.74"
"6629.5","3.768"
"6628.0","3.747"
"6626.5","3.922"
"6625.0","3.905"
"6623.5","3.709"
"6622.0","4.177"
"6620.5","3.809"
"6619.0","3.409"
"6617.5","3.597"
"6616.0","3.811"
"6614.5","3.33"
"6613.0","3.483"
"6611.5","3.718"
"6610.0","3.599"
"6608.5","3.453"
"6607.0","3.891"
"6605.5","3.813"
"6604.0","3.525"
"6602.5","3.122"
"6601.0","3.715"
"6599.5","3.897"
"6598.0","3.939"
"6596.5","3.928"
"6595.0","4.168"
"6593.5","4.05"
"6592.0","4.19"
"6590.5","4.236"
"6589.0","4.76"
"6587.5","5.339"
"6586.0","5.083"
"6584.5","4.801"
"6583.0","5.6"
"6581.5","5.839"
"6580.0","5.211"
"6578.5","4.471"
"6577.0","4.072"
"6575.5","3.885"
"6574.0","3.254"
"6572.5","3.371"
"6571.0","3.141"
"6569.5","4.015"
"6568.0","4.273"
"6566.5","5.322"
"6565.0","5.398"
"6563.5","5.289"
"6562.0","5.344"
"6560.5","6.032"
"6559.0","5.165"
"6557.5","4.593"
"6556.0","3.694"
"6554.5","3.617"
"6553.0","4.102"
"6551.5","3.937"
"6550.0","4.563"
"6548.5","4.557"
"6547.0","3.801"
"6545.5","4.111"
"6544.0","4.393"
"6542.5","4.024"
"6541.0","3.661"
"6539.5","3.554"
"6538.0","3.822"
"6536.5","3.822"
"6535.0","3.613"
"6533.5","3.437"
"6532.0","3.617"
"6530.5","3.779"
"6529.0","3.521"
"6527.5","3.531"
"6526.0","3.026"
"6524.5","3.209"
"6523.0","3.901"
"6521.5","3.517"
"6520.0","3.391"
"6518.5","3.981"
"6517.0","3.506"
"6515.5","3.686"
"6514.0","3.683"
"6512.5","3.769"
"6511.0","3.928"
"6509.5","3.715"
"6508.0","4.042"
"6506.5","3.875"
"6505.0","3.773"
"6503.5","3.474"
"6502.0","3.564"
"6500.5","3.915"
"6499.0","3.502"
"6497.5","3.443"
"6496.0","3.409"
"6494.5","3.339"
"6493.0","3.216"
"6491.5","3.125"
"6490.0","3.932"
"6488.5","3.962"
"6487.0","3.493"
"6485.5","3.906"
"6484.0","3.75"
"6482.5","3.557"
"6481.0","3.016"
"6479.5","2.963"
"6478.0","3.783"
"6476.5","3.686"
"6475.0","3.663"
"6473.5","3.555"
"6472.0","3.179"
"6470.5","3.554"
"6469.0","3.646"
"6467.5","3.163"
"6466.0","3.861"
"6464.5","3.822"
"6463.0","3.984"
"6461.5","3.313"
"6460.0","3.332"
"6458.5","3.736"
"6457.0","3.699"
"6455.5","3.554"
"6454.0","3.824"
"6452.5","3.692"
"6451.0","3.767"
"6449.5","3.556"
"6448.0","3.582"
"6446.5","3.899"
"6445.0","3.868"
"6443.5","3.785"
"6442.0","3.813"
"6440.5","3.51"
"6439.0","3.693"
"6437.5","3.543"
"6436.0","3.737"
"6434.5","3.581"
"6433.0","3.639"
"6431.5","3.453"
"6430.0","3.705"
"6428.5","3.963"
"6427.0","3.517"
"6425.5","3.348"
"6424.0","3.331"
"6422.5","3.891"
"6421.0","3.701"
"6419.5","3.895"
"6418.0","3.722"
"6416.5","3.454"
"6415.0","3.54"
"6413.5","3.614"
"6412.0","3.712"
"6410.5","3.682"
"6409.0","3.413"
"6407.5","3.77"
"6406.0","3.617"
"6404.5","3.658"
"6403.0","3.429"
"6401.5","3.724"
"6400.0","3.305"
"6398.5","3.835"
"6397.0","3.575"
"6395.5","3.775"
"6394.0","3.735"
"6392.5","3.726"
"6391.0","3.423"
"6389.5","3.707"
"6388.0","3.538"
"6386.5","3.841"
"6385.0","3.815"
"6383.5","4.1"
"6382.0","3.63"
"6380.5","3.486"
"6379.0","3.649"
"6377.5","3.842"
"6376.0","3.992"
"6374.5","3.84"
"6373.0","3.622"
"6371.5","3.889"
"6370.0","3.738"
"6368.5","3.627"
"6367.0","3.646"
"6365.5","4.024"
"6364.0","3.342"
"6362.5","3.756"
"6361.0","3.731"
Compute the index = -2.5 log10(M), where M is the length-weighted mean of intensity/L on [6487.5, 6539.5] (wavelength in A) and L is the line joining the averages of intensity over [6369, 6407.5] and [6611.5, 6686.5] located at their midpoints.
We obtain 0.02 mag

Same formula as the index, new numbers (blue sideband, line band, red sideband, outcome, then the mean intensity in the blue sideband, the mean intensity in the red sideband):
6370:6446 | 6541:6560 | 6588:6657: -0.13 mag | 3.67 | 3.76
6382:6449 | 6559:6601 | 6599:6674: -0.23 mag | 3.66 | 3.69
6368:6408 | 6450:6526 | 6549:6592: 0.16 mag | 3.7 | 4.58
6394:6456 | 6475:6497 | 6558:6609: 0.12 mag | 3.65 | 4.41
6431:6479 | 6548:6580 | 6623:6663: -0.19 mag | 3.64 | 3.72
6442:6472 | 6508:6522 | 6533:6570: 0.10 mag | 3.66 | 4.33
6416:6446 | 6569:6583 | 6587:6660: -0.13 mag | 3.66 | 3.79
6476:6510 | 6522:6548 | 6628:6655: -0.03 mag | 3.58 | 3.68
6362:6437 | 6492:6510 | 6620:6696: 0.02 mag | 3.67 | 3.68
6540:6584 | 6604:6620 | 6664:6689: 0.13 mag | 4.44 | 3.62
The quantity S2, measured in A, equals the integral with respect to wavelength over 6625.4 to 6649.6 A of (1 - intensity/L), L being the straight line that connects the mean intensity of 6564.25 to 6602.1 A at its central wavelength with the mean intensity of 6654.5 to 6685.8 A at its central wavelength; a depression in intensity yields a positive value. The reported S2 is 1.5 A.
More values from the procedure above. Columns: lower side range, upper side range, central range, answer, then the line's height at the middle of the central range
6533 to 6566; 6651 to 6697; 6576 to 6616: -1.22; 4.06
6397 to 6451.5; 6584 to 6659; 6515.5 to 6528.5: 0.77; 3.74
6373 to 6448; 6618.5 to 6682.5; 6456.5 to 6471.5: 0.30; 3.68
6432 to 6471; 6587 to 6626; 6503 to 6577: -3.95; 3.77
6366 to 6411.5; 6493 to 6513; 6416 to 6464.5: 0.15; 3.67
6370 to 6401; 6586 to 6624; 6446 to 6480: 1.58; 3.78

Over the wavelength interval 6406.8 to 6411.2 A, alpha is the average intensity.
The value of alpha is 3.62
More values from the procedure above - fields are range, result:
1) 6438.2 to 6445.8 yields 3.73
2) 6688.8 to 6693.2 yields 3.41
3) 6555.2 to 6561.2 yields 4.85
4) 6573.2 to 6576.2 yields 3.56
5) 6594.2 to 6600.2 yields 3.98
